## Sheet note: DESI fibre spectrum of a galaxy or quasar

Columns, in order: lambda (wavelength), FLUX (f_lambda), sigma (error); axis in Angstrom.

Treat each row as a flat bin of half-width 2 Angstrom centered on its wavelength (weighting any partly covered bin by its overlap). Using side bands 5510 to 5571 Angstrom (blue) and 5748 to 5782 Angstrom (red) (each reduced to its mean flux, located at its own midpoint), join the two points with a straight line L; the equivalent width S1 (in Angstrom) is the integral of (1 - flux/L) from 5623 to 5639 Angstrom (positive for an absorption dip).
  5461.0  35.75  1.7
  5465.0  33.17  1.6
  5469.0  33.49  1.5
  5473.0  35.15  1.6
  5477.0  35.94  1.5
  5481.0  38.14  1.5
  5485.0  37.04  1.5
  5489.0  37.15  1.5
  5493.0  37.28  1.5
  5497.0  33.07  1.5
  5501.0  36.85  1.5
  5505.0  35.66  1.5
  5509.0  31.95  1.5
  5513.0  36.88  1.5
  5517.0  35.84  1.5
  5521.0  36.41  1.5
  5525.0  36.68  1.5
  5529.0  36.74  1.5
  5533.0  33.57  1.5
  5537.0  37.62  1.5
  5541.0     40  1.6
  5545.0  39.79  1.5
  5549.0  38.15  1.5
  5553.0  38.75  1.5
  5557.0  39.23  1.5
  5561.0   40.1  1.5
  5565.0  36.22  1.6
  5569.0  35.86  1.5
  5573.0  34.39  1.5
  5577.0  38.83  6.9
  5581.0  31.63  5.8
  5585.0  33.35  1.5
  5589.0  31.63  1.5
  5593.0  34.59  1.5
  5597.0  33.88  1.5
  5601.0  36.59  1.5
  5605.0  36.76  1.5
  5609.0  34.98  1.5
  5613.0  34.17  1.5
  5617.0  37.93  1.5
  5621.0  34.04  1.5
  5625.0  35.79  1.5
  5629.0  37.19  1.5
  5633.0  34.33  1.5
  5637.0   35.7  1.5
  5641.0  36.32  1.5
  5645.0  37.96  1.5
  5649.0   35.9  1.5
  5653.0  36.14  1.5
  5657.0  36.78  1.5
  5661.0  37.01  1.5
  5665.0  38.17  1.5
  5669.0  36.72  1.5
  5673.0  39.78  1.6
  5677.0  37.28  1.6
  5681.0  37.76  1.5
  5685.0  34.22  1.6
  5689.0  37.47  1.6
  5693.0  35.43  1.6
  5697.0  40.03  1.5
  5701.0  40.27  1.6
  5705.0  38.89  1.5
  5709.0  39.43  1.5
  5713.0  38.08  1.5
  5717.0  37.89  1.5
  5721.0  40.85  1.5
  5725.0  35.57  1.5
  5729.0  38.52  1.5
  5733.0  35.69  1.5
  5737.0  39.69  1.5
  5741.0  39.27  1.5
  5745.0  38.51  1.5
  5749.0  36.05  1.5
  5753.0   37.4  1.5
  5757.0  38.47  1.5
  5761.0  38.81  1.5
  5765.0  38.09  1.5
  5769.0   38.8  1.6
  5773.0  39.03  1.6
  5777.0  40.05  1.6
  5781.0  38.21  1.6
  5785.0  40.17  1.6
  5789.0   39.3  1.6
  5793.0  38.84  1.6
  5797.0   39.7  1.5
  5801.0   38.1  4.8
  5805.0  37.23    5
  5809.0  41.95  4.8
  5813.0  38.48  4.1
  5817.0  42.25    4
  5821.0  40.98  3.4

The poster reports 0.9 Angstrom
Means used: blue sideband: 37.4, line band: 35.8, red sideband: 38.4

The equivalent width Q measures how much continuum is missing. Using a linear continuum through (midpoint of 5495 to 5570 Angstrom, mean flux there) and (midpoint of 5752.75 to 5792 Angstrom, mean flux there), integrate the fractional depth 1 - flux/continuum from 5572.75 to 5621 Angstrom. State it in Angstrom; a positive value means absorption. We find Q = 3.2 Angstrom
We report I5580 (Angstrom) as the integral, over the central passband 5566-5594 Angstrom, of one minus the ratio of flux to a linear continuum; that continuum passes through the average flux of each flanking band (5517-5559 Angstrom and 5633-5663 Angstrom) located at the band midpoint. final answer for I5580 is 2.1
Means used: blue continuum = 37.6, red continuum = 36.4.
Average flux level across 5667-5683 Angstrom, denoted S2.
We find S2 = 37.9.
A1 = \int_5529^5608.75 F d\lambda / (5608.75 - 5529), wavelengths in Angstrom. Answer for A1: 36.3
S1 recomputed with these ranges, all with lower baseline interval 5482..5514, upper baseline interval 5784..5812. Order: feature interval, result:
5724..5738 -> 0.4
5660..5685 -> 0.2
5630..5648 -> 0.6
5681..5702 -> 0.4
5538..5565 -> -2.0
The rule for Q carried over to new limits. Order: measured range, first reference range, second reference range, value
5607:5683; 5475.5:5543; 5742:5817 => 2.12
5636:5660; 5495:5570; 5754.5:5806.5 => 0.79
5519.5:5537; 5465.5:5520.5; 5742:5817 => 0.01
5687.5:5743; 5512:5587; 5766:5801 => 0.17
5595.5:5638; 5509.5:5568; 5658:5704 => 2.20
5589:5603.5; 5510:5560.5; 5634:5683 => 1.03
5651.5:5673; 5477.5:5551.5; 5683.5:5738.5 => 0.24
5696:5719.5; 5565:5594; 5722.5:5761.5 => -1.27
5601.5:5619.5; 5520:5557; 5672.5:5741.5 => 0.89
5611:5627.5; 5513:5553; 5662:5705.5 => 0.89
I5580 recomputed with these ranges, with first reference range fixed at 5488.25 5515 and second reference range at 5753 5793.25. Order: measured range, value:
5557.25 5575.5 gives -0.3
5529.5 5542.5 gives -0.4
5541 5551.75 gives -0.9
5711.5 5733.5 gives 0.2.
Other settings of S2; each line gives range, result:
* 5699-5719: 38.9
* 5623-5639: 35.8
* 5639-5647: 37.1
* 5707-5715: 38.8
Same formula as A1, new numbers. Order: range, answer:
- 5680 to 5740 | 38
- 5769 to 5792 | 39.3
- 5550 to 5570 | 38.1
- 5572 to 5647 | 35.3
